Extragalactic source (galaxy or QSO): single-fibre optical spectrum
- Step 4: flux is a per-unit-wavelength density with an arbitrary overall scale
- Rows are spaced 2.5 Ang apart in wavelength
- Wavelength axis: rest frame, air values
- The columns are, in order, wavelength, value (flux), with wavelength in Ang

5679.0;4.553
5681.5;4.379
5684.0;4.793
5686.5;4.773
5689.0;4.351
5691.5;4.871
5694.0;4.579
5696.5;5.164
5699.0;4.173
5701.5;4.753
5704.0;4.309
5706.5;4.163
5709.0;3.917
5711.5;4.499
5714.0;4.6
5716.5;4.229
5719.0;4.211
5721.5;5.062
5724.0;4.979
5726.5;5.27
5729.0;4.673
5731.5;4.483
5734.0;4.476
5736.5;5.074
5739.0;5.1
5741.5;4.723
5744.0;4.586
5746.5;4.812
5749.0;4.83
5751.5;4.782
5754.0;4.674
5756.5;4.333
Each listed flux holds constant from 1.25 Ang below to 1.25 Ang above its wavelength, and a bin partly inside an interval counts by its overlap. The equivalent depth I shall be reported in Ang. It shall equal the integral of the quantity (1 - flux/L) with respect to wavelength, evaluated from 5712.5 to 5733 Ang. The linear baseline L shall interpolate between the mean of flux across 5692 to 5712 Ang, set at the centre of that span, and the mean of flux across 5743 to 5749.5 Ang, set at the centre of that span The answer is -0.42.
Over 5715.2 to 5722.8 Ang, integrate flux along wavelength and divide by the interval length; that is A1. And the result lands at 4.5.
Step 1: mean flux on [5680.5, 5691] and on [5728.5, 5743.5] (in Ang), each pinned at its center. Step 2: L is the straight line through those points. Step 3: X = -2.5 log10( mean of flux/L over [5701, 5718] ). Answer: 0.08 mag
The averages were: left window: 4.6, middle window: 4.33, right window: 4.75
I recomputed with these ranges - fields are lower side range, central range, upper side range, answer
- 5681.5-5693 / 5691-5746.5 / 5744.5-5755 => 0.94 Ang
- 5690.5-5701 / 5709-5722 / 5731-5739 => 0.82 Ang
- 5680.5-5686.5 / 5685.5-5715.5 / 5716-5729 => 1.18 Ang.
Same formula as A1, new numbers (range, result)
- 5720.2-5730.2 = 4.99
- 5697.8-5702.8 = 4.46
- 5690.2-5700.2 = 4.7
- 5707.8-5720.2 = 4.29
